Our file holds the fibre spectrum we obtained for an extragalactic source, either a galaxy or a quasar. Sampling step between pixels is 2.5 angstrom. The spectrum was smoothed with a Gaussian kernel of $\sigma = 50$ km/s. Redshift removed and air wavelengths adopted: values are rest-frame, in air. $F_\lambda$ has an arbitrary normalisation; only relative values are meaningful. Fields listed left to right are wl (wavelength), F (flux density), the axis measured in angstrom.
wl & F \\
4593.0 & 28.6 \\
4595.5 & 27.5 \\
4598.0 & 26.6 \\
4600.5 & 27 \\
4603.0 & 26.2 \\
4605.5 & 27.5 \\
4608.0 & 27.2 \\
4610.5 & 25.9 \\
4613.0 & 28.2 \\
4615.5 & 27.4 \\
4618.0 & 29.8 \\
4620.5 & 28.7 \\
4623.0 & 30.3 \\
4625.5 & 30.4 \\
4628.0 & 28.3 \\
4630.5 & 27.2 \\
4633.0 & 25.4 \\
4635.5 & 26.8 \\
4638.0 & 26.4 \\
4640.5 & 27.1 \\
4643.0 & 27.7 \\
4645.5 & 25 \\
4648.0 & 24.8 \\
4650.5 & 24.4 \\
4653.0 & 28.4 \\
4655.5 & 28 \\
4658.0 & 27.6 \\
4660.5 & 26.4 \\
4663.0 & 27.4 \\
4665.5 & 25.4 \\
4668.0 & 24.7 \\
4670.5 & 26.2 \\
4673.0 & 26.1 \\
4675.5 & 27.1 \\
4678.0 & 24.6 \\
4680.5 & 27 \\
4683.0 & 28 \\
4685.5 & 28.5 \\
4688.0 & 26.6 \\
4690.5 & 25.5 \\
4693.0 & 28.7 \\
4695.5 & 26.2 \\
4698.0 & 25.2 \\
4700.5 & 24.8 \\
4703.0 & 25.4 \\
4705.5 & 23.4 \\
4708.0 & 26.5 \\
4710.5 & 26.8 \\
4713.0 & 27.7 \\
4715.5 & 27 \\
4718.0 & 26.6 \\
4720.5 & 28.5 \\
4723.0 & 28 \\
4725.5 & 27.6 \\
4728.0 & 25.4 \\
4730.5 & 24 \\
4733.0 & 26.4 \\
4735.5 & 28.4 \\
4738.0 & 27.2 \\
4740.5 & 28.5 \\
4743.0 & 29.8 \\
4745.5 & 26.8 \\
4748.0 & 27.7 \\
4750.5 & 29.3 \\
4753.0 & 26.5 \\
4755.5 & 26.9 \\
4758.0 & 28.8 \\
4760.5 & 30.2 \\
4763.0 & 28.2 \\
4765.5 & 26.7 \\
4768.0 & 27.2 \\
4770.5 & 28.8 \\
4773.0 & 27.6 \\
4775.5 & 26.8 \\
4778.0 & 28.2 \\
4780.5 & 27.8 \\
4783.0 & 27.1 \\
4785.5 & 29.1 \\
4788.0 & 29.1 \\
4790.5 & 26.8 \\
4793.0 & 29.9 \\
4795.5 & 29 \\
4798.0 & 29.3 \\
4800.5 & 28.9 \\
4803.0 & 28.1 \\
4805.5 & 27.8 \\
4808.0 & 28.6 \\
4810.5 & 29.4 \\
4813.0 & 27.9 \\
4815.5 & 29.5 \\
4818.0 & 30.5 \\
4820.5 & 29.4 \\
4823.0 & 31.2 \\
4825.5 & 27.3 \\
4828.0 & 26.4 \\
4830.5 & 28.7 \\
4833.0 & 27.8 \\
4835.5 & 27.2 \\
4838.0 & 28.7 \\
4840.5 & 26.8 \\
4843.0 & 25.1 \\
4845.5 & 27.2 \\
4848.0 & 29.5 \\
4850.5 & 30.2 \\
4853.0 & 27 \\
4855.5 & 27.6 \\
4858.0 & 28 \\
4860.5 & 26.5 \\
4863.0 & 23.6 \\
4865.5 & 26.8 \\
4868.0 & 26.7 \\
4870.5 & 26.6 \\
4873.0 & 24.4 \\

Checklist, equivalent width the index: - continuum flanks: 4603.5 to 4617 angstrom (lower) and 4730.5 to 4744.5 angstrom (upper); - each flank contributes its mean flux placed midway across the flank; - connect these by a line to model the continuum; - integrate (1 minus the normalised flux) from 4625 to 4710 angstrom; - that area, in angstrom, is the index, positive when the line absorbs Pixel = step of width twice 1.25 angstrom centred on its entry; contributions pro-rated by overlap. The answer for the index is 3.0 angstrom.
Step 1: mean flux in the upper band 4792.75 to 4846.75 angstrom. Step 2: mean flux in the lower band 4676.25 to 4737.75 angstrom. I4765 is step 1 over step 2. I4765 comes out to 1.07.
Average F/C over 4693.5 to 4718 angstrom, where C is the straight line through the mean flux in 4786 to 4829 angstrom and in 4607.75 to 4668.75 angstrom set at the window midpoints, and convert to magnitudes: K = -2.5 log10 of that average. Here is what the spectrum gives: 0.07 mag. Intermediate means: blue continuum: 27.2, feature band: 26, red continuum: 28.8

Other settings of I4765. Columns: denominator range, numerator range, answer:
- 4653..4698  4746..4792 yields 1.05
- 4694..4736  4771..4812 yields 1.08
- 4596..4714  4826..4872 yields 1.02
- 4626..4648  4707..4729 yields 1.01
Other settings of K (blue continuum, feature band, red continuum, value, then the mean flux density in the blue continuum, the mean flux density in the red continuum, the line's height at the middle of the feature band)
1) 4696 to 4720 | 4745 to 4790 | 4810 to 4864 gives -0.040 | 26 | 28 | 26.9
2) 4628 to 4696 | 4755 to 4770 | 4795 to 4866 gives -0.024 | 26.6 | 28.1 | 27.5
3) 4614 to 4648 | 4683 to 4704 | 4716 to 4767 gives 0.045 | 27.6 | 27.6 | 27.6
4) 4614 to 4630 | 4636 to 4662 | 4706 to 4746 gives 0.077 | 29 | 27.1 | 28.5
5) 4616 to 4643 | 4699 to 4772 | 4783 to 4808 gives 0.046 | 28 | 28.6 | 28.4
